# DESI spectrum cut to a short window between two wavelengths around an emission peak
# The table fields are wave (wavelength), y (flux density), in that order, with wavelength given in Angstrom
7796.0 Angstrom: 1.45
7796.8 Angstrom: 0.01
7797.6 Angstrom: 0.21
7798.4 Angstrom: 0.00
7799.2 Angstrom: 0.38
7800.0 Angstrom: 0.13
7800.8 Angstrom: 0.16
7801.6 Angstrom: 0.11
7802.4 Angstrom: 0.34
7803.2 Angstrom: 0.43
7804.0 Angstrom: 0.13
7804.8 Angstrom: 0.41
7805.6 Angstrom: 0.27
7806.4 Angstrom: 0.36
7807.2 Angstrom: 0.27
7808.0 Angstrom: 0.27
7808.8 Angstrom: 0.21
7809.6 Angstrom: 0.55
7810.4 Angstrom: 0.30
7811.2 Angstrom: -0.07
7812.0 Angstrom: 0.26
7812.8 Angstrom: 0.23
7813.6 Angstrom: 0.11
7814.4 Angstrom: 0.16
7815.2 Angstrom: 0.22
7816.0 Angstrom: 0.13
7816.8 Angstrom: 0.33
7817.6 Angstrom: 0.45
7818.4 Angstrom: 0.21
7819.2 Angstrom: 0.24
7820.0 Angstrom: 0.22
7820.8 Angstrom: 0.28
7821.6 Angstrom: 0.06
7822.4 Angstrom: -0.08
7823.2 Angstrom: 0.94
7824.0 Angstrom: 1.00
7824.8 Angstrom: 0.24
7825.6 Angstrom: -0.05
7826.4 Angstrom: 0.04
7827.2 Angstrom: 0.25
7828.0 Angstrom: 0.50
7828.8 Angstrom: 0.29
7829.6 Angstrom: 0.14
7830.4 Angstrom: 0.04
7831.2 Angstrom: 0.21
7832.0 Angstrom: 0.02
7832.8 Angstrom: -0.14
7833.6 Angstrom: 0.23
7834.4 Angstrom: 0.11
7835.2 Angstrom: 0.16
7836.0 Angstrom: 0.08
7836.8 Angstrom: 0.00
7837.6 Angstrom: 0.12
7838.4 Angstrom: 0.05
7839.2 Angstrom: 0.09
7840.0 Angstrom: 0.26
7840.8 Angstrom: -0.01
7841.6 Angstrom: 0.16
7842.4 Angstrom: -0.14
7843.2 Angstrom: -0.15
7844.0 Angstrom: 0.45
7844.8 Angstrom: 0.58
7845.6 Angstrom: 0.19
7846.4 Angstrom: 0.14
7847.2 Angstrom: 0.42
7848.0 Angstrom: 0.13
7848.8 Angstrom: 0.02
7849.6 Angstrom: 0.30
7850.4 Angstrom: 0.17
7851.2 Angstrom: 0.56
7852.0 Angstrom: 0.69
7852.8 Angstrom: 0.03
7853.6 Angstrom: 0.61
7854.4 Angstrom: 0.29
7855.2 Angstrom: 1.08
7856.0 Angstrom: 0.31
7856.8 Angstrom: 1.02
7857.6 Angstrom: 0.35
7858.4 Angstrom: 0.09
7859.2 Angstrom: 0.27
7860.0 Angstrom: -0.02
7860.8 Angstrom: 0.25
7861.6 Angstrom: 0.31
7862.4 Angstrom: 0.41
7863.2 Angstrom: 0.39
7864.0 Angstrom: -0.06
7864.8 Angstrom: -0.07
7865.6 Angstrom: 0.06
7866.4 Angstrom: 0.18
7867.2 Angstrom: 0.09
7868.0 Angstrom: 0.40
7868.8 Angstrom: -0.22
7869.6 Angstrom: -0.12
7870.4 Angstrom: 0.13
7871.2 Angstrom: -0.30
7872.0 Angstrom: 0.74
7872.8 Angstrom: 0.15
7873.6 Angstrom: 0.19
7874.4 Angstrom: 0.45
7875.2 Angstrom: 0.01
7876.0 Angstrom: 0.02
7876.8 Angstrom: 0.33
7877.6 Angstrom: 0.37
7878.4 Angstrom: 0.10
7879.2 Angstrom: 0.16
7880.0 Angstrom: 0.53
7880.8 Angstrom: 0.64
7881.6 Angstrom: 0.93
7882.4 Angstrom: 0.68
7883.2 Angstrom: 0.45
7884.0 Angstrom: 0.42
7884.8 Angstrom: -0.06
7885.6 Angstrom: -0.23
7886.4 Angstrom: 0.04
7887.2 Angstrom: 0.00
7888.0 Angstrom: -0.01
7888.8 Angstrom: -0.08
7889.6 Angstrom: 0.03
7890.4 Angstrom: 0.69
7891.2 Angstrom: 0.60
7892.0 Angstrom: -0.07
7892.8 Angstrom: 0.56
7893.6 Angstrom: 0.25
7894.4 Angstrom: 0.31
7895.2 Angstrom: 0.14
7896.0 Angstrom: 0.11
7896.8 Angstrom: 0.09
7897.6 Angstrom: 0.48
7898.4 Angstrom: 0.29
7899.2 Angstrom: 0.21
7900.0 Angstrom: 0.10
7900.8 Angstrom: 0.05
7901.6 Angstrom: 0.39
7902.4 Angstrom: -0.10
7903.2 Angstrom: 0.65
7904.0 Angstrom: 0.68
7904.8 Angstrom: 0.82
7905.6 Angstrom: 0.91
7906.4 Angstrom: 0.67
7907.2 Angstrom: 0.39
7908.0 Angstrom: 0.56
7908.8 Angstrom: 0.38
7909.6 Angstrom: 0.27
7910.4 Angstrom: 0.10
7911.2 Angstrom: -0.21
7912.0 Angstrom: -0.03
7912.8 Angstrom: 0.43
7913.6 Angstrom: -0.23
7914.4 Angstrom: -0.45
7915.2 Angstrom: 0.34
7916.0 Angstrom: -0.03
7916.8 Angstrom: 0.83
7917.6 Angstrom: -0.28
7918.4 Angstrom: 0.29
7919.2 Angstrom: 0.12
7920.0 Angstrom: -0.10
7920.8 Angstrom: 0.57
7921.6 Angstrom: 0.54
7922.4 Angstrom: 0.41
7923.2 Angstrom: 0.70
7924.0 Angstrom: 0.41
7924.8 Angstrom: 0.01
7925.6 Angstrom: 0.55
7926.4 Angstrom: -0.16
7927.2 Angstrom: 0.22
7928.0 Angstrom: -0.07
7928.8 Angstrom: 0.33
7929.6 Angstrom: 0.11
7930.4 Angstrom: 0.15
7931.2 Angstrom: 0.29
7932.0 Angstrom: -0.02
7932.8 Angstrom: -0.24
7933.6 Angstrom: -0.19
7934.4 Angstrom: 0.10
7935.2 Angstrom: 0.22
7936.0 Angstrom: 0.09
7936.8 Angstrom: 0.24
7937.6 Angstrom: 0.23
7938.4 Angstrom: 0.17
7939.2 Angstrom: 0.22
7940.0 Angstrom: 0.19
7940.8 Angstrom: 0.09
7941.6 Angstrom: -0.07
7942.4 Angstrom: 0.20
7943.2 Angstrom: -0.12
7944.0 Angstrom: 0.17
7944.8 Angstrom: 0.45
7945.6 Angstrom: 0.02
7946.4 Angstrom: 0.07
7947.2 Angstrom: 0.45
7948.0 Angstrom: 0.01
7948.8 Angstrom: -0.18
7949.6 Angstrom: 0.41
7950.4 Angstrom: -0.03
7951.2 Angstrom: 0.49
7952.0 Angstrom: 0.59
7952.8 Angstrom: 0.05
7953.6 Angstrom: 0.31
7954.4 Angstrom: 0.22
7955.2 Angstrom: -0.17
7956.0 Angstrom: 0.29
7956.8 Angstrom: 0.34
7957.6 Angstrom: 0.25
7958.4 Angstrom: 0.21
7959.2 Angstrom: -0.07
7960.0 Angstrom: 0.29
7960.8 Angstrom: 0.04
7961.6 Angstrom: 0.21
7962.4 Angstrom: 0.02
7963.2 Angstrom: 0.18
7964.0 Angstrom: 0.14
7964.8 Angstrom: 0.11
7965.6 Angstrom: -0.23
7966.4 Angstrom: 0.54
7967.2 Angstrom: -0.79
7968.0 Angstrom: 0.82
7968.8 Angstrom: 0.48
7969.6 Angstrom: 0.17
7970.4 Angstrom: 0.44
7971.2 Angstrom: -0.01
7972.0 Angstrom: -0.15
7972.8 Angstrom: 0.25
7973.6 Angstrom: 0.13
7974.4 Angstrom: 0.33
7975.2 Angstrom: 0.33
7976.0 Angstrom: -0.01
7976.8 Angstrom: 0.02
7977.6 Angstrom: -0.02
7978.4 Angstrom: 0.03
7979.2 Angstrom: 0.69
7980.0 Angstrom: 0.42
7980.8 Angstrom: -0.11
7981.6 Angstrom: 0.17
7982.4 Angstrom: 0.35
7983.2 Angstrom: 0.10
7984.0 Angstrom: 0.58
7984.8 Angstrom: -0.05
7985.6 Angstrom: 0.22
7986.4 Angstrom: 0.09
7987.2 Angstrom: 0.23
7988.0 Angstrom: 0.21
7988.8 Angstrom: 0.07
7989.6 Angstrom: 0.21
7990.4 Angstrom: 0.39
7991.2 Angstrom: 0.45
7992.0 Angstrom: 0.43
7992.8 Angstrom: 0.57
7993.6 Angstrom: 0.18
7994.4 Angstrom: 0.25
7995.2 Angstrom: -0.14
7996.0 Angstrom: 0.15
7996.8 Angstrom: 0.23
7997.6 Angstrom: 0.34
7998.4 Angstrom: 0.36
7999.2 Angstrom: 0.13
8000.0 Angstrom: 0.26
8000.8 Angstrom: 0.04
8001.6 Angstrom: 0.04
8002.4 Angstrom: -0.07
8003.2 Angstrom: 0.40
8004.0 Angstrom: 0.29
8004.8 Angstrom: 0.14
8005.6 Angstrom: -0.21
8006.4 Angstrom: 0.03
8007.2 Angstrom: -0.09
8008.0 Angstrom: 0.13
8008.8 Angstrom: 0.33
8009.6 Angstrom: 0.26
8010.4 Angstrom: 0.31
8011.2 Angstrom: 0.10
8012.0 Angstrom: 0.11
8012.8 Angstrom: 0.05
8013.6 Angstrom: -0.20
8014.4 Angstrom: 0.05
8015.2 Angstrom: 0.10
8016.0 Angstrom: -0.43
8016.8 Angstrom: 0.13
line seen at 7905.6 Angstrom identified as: H-gamma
